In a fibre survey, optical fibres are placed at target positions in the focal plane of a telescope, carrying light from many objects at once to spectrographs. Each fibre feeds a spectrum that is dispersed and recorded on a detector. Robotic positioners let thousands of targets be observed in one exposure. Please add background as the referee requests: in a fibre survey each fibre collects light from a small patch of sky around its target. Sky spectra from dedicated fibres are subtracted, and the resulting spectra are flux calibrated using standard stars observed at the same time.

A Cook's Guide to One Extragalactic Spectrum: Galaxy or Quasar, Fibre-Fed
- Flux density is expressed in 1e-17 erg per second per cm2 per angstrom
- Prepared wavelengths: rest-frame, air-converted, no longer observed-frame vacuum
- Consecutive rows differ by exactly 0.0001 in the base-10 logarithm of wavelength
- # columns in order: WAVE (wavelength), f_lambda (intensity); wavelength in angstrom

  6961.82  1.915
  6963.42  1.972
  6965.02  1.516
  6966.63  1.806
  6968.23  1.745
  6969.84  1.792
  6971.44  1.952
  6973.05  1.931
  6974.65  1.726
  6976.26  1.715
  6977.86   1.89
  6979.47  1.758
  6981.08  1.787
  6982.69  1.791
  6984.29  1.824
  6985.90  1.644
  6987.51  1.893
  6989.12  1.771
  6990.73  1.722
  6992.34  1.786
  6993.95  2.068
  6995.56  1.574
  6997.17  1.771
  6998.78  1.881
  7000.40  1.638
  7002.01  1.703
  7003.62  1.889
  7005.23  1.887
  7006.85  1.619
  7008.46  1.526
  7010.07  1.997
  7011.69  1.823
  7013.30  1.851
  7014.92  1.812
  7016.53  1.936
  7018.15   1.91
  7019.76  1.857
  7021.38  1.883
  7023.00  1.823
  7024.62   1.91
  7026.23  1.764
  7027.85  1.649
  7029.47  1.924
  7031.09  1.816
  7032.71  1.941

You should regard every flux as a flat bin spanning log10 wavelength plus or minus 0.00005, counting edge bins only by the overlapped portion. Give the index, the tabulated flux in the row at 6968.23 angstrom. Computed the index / 1.745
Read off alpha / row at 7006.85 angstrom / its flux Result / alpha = 1.619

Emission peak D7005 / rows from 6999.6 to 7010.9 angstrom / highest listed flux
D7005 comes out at 1.997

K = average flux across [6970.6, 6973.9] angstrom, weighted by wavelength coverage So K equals 1.94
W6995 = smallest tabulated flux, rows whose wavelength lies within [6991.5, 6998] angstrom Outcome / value 1.574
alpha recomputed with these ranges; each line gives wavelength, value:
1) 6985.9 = 1.644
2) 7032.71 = 1.941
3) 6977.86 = 1.89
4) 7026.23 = 1.764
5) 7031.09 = 1.816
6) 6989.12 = 1.771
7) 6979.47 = 1.758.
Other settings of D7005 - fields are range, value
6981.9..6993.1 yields 1.893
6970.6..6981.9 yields 1.952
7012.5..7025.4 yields 1.936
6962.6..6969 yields 1.972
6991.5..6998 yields 2.068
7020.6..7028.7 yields 1.91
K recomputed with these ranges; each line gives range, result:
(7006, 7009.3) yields 1.58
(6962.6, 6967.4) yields 1.77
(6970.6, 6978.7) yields 1.84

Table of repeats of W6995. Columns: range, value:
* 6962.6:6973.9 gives 1.516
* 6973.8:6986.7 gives 1.644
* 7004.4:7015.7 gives 1.526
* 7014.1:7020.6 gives 1.812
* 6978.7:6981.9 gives 1.758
